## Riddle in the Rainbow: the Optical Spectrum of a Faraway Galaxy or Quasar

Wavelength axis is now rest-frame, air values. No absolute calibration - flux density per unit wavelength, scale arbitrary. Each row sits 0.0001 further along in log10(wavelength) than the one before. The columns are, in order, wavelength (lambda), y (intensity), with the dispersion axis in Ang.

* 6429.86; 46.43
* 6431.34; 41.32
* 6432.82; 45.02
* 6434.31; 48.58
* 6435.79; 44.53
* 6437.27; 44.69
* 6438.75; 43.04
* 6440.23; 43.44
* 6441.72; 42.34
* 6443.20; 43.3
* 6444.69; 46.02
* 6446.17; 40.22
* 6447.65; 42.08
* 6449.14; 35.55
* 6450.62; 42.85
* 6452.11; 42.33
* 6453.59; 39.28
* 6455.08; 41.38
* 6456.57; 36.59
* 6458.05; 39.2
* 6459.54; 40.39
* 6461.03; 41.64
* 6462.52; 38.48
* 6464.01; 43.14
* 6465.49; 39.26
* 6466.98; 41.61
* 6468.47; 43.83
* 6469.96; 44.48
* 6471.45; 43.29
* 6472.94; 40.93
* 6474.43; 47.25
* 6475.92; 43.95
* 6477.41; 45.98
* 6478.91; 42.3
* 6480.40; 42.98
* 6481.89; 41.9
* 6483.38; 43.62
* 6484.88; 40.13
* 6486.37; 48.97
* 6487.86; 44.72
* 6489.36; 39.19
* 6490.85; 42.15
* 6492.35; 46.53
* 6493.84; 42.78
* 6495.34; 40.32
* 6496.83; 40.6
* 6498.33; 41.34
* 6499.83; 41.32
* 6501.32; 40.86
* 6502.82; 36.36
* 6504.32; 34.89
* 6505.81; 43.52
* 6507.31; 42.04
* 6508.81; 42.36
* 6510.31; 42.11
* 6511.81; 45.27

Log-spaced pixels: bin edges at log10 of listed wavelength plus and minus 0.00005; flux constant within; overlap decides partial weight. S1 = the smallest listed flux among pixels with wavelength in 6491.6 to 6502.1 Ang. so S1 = 40.32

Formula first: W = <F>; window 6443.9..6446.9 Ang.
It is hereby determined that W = 43.1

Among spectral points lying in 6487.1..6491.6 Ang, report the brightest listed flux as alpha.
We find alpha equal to 44.72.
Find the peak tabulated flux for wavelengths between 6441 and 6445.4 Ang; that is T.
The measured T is 46.02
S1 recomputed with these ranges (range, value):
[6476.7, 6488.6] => 40.13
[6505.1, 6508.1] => 42.04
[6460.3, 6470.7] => 38.48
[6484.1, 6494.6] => 39.19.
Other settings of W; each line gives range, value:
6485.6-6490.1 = 44.3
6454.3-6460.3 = 39.4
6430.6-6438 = 44.8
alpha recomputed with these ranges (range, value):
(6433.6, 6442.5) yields 48.58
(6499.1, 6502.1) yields 41.32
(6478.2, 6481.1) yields 42.98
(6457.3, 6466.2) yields 43.14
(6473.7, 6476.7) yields 47.25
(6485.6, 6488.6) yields 48.97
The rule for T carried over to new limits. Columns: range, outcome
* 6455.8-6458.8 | 39.2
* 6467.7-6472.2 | 44.48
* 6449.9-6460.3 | 42.85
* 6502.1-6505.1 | 36.36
